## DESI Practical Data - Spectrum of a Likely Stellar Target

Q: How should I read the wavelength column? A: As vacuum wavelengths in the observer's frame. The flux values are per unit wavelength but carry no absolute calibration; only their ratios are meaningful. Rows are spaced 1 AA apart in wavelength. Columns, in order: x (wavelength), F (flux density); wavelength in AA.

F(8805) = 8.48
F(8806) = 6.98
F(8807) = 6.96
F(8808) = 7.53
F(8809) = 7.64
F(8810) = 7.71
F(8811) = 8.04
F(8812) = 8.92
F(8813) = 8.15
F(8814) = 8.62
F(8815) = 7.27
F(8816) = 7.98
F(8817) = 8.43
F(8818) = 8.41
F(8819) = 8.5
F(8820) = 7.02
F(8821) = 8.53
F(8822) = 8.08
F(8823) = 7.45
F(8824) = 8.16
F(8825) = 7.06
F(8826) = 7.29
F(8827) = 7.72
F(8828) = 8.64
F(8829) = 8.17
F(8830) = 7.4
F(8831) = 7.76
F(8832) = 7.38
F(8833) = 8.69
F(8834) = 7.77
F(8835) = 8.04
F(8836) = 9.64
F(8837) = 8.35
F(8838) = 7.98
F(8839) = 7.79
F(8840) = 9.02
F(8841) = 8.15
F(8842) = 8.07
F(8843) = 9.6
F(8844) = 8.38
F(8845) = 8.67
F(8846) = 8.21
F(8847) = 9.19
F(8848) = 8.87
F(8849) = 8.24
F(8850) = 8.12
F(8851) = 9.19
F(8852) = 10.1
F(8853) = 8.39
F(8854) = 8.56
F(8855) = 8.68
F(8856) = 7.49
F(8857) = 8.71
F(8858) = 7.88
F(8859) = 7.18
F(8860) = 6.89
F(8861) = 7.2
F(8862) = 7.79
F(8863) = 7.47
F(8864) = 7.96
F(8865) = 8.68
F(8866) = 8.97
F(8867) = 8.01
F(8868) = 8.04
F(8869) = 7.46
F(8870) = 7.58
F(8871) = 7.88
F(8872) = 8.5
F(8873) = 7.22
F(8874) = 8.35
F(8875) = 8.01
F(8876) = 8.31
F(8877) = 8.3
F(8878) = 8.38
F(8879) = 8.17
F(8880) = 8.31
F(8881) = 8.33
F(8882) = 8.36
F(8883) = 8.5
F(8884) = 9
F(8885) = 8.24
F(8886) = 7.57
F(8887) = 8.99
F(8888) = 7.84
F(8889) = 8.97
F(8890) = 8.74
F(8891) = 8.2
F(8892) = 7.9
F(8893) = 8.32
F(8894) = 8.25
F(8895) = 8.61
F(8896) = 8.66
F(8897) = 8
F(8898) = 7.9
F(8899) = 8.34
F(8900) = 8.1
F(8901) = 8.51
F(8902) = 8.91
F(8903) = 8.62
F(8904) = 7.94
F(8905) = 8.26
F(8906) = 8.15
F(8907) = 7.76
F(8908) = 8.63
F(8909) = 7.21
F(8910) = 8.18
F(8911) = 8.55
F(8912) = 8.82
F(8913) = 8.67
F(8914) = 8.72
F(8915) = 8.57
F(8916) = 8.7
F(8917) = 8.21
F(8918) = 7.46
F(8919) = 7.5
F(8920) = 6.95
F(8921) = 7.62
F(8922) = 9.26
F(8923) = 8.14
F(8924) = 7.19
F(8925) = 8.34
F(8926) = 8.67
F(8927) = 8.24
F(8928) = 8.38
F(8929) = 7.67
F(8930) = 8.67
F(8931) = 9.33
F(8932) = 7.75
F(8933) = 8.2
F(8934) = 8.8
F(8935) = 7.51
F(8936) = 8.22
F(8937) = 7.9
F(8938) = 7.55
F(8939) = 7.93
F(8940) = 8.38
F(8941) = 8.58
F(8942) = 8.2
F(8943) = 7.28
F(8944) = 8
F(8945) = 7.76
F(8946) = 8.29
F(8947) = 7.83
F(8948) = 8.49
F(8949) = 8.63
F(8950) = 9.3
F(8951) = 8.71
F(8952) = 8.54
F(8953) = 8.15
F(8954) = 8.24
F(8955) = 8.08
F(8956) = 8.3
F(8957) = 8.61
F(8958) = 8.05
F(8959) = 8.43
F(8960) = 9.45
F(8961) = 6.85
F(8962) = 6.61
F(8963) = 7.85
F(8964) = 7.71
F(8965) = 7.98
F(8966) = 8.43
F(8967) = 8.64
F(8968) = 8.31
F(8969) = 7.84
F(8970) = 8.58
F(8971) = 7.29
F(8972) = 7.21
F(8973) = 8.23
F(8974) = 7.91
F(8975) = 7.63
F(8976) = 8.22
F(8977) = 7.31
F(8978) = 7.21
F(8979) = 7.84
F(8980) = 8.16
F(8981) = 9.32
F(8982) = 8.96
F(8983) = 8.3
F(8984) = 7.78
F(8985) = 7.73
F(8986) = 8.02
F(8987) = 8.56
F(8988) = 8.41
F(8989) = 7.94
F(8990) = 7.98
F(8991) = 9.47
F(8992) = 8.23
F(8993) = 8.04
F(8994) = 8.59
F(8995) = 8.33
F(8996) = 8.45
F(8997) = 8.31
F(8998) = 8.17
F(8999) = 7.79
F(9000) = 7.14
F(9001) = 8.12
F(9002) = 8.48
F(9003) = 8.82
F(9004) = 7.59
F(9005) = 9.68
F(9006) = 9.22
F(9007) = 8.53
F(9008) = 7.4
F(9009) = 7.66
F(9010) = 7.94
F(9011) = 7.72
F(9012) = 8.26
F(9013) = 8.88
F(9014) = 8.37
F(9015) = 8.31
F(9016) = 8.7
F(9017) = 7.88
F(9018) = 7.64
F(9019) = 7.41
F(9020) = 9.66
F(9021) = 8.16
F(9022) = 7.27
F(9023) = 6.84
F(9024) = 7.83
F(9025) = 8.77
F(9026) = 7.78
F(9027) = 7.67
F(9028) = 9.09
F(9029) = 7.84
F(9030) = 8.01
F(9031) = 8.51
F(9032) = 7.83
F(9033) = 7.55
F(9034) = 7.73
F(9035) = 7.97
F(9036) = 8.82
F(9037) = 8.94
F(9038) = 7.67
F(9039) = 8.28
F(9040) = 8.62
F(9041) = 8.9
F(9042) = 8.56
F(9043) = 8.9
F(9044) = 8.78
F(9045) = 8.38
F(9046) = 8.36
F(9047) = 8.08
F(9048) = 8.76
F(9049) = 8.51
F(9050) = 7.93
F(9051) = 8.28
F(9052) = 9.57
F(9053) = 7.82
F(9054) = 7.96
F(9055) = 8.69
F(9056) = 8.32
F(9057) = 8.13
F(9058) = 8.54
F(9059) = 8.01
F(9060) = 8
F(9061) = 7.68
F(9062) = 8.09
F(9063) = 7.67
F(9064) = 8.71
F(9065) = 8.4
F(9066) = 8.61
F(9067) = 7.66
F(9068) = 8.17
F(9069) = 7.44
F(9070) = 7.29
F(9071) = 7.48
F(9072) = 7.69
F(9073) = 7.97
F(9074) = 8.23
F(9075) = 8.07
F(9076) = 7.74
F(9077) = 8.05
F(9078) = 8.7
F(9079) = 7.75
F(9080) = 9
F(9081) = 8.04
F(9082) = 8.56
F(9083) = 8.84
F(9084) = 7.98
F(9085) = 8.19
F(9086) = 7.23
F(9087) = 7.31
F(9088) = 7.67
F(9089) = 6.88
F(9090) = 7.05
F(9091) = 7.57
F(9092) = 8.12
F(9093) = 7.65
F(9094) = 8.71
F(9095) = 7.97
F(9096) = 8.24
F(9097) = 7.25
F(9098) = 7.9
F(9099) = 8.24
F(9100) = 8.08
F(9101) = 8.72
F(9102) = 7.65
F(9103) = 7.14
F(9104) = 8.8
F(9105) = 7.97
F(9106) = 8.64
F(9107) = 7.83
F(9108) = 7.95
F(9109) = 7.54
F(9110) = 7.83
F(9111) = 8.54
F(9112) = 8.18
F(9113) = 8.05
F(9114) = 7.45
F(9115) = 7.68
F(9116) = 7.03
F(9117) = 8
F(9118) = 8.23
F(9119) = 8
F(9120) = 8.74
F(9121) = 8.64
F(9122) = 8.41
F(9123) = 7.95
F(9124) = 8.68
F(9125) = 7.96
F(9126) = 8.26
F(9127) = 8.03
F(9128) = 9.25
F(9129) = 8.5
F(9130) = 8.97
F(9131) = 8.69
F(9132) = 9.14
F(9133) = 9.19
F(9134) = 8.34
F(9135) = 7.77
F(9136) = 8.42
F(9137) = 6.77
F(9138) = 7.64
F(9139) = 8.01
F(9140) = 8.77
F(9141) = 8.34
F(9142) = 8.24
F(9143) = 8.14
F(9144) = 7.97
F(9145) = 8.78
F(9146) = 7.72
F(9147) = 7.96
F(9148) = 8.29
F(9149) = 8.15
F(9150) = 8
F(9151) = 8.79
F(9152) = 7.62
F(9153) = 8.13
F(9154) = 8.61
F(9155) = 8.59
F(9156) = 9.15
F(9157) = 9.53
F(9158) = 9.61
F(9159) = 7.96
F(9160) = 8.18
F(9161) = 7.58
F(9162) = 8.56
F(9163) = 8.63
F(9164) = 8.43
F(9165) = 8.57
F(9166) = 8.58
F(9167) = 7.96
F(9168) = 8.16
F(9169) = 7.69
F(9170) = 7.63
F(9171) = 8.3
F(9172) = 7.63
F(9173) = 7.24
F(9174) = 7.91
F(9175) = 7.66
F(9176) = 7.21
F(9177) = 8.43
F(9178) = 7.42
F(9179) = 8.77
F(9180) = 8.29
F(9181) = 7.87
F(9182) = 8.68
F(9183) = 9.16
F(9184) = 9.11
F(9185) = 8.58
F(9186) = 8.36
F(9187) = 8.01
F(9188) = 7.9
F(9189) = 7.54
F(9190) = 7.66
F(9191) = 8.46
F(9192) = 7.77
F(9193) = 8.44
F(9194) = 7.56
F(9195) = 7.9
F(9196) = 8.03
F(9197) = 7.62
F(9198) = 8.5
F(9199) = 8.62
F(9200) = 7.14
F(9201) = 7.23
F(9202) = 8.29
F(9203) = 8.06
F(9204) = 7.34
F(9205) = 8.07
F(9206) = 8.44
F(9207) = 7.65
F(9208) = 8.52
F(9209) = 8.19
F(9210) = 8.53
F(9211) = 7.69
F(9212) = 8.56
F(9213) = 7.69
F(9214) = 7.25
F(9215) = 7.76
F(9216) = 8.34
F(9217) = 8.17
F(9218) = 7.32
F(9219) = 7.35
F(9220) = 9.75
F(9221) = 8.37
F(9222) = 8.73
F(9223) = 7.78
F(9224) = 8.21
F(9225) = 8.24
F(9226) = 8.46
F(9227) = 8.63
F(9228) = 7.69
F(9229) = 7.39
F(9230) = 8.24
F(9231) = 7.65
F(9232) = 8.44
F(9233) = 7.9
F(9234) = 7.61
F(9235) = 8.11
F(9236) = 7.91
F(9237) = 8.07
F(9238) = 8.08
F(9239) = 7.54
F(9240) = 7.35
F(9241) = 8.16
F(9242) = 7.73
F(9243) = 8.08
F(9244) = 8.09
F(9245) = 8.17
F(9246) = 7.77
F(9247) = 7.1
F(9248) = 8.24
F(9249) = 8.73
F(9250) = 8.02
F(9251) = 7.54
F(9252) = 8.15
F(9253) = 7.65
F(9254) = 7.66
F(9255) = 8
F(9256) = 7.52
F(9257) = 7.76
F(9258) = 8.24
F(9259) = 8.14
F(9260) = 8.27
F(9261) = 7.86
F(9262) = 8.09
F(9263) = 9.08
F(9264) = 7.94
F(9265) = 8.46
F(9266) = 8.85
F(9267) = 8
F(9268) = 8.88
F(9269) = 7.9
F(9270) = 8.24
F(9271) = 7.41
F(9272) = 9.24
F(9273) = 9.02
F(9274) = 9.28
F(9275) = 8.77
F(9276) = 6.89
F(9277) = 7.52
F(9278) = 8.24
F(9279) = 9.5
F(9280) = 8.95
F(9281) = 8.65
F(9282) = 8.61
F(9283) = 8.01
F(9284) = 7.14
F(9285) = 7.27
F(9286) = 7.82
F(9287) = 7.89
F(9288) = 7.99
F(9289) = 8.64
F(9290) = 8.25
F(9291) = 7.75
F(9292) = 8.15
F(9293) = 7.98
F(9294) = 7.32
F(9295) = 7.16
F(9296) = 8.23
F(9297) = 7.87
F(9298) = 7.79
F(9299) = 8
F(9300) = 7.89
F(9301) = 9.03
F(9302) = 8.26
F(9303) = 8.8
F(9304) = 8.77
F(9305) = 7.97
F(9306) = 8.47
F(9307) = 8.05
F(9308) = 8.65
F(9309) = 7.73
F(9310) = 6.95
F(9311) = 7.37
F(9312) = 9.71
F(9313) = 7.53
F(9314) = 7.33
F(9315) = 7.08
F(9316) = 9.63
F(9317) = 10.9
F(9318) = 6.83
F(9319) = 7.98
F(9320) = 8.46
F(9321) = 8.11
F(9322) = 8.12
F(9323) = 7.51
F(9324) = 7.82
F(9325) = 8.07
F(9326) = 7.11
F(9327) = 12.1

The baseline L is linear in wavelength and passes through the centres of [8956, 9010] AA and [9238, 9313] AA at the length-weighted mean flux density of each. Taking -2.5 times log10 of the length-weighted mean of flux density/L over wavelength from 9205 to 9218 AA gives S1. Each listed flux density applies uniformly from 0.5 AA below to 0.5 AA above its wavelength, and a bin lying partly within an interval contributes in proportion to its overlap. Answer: 0.010 mag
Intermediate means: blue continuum 8.14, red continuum 8.11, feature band 8.04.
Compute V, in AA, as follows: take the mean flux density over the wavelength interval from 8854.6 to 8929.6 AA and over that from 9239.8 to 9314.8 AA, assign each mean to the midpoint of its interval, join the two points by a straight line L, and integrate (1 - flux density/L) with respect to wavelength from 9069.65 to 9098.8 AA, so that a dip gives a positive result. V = 0.80 AA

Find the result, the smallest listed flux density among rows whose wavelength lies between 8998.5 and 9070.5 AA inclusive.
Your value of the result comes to 6.84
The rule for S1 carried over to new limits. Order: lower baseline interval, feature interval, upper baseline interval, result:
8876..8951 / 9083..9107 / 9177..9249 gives 0.03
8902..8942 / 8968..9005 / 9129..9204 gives 0.01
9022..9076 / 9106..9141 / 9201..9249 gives -0.01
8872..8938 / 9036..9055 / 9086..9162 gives -0.04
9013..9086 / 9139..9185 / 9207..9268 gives -0.02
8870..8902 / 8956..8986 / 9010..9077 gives 0.03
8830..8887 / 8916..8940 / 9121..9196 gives 0.02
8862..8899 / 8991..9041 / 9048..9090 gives -0.01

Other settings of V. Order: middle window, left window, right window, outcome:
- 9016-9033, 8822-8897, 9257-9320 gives 0.4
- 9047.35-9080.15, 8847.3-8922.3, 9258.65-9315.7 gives 0.2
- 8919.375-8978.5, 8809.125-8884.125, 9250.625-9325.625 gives 0.5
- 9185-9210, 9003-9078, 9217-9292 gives 0.4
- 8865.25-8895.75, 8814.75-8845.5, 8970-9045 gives -0.4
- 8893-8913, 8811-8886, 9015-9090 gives -0.3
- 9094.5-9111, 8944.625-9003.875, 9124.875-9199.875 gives 0.4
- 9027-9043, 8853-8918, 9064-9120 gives -0.5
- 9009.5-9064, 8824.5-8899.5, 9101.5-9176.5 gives -0.2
